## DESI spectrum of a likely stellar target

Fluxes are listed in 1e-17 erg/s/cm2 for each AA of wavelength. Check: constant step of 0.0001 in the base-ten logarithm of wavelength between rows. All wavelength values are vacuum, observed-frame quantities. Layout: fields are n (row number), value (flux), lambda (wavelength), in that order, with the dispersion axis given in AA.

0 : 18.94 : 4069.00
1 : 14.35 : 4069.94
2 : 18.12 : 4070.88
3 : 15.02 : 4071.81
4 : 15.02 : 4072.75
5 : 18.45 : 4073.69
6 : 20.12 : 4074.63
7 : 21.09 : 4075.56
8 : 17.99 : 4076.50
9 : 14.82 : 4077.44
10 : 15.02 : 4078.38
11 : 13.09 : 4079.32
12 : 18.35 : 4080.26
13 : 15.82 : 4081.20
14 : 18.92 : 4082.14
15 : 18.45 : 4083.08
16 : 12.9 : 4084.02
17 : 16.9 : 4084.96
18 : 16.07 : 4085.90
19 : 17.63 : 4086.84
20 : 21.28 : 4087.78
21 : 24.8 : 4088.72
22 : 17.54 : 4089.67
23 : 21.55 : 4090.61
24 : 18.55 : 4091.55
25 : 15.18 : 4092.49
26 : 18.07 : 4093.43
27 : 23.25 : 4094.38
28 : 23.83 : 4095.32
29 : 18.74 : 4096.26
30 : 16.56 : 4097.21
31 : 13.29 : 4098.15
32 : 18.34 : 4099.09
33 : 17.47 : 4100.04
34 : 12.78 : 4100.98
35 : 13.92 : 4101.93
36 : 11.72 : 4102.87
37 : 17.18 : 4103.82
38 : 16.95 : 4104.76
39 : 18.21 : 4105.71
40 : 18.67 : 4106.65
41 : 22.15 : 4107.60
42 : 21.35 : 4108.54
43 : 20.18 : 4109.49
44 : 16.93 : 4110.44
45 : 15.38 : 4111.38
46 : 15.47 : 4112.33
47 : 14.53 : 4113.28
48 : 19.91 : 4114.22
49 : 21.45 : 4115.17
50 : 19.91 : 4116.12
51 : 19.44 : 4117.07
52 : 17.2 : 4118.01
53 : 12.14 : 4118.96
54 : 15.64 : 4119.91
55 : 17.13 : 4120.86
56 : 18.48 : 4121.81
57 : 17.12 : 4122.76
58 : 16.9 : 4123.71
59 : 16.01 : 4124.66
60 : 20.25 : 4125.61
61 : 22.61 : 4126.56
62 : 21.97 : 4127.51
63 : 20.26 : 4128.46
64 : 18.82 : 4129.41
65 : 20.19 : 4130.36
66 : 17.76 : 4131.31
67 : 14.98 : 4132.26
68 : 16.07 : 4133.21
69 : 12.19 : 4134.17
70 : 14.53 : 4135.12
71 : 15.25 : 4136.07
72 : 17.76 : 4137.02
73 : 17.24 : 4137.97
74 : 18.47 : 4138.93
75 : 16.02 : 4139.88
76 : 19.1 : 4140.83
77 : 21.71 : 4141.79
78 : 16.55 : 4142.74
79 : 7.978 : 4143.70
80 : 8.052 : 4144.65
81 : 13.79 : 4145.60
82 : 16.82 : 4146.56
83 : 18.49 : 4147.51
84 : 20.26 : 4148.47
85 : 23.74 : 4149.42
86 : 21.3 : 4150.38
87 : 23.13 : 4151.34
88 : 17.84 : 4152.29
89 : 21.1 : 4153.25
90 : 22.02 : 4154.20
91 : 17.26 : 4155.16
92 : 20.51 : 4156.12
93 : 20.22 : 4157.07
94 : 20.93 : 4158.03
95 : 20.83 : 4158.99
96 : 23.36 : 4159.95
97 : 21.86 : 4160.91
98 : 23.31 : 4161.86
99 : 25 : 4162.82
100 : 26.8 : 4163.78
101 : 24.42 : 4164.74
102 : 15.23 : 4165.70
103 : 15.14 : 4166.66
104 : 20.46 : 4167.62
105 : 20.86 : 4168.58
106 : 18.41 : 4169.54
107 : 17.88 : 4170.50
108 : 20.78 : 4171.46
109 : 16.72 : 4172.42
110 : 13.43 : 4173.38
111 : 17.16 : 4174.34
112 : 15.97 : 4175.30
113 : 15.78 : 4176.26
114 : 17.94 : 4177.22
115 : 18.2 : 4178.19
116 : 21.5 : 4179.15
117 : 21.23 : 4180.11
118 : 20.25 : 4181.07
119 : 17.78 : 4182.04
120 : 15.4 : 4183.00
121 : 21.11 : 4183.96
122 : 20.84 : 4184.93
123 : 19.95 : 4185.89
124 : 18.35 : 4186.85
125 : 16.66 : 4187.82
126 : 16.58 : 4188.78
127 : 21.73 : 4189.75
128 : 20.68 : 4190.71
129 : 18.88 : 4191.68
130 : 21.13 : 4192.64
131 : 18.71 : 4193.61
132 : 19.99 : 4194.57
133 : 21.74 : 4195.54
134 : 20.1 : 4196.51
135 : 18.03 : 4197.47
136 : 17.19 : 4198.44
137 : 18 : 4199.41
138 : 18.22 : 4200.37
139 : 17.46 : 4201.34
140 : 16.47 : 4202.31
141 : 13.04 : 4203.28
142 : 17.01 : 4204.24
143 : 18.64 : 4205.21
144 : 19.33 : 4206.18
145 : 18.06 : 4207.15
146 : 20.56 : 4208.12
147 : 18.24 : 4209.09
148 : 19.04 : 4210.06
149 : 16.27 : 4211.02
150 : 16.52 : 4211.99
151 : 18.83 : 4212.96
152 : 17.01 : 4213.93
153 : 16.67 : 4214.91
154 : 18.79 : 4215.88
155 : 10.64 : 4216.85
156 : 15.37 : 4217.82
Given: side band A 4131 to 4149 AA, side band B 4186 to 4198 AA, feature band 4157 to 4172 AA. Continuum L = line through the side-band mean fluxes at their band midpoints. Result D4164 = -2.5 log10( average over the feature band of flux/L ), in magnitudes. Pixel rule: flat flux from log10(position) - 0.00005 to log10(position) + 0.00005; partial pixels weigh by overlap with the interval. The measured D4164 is -0.19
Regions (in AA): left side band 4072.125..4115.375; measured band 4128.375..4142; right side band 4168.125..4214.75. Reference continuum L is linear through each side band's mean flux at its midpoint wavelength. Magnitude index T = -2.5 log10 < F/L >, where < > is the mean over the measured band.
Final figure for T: 0.05 mag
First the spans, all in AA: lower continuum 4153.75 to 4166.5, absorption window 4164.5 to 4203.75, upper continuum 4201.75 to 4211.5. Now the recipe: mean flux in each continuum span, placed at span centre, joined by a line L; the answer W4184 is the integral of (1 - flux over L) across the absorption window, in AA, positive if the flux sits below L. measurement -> 2.0 AA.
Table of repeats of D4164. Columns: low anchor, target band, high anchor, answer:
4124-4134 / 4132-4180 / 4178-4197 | 0.03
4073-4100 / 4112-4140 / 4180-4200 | 0.06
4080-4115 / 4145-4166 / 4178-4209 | -0.13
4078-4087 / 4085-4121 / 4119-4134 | -0.05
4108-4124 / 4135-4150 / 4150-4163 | 0.20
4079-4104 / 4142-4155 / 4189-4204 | 0.02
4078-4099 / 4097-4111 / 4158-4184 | 0.08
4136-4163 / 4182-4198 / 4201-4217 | -0.09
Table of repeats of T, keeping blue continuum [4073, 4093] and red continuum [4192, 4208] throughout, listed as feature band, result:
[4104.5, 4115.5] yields -0.029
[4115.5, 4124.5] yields 0.053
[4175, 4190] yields -0.023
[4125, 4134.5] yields -0.032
